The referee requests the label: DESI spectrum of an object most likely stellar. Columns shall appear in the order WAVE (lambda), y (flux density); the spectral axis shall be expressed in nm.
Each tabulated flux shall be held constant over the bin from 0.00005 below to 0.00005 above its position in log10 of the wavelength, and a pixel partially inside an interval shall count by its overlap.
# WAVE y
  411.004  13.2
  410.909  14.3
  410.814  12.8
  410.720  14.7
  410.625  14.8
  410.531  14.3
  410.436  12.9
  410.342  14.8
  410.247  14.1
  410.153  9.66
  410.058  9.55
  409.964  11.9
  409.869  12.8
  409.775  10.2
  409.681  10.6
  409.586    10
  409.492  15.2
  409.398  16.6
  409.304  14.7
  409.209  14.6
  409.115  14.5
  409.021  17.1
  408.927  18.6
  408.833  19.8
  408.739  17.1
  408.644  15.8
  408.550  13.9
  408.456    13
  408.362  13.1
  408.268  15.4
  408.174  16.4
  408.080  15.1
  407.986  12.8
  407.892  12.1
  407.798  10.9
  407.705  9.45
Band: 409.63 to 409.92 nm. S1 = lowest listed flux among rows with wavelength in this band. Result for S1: 10.2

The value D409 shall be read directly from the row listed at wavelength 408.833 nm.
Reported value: 19.8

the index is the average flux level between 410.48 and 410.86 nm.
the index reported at 14.2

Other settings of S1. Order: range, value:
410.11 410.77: 9.66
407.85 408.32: 12.1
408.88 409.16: 14.5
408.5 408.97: 13.9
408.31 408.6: 13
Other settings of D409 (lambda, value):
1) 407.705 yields 9.45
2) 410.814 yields 12.8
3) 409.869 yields 12.8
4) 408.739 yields 17.1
